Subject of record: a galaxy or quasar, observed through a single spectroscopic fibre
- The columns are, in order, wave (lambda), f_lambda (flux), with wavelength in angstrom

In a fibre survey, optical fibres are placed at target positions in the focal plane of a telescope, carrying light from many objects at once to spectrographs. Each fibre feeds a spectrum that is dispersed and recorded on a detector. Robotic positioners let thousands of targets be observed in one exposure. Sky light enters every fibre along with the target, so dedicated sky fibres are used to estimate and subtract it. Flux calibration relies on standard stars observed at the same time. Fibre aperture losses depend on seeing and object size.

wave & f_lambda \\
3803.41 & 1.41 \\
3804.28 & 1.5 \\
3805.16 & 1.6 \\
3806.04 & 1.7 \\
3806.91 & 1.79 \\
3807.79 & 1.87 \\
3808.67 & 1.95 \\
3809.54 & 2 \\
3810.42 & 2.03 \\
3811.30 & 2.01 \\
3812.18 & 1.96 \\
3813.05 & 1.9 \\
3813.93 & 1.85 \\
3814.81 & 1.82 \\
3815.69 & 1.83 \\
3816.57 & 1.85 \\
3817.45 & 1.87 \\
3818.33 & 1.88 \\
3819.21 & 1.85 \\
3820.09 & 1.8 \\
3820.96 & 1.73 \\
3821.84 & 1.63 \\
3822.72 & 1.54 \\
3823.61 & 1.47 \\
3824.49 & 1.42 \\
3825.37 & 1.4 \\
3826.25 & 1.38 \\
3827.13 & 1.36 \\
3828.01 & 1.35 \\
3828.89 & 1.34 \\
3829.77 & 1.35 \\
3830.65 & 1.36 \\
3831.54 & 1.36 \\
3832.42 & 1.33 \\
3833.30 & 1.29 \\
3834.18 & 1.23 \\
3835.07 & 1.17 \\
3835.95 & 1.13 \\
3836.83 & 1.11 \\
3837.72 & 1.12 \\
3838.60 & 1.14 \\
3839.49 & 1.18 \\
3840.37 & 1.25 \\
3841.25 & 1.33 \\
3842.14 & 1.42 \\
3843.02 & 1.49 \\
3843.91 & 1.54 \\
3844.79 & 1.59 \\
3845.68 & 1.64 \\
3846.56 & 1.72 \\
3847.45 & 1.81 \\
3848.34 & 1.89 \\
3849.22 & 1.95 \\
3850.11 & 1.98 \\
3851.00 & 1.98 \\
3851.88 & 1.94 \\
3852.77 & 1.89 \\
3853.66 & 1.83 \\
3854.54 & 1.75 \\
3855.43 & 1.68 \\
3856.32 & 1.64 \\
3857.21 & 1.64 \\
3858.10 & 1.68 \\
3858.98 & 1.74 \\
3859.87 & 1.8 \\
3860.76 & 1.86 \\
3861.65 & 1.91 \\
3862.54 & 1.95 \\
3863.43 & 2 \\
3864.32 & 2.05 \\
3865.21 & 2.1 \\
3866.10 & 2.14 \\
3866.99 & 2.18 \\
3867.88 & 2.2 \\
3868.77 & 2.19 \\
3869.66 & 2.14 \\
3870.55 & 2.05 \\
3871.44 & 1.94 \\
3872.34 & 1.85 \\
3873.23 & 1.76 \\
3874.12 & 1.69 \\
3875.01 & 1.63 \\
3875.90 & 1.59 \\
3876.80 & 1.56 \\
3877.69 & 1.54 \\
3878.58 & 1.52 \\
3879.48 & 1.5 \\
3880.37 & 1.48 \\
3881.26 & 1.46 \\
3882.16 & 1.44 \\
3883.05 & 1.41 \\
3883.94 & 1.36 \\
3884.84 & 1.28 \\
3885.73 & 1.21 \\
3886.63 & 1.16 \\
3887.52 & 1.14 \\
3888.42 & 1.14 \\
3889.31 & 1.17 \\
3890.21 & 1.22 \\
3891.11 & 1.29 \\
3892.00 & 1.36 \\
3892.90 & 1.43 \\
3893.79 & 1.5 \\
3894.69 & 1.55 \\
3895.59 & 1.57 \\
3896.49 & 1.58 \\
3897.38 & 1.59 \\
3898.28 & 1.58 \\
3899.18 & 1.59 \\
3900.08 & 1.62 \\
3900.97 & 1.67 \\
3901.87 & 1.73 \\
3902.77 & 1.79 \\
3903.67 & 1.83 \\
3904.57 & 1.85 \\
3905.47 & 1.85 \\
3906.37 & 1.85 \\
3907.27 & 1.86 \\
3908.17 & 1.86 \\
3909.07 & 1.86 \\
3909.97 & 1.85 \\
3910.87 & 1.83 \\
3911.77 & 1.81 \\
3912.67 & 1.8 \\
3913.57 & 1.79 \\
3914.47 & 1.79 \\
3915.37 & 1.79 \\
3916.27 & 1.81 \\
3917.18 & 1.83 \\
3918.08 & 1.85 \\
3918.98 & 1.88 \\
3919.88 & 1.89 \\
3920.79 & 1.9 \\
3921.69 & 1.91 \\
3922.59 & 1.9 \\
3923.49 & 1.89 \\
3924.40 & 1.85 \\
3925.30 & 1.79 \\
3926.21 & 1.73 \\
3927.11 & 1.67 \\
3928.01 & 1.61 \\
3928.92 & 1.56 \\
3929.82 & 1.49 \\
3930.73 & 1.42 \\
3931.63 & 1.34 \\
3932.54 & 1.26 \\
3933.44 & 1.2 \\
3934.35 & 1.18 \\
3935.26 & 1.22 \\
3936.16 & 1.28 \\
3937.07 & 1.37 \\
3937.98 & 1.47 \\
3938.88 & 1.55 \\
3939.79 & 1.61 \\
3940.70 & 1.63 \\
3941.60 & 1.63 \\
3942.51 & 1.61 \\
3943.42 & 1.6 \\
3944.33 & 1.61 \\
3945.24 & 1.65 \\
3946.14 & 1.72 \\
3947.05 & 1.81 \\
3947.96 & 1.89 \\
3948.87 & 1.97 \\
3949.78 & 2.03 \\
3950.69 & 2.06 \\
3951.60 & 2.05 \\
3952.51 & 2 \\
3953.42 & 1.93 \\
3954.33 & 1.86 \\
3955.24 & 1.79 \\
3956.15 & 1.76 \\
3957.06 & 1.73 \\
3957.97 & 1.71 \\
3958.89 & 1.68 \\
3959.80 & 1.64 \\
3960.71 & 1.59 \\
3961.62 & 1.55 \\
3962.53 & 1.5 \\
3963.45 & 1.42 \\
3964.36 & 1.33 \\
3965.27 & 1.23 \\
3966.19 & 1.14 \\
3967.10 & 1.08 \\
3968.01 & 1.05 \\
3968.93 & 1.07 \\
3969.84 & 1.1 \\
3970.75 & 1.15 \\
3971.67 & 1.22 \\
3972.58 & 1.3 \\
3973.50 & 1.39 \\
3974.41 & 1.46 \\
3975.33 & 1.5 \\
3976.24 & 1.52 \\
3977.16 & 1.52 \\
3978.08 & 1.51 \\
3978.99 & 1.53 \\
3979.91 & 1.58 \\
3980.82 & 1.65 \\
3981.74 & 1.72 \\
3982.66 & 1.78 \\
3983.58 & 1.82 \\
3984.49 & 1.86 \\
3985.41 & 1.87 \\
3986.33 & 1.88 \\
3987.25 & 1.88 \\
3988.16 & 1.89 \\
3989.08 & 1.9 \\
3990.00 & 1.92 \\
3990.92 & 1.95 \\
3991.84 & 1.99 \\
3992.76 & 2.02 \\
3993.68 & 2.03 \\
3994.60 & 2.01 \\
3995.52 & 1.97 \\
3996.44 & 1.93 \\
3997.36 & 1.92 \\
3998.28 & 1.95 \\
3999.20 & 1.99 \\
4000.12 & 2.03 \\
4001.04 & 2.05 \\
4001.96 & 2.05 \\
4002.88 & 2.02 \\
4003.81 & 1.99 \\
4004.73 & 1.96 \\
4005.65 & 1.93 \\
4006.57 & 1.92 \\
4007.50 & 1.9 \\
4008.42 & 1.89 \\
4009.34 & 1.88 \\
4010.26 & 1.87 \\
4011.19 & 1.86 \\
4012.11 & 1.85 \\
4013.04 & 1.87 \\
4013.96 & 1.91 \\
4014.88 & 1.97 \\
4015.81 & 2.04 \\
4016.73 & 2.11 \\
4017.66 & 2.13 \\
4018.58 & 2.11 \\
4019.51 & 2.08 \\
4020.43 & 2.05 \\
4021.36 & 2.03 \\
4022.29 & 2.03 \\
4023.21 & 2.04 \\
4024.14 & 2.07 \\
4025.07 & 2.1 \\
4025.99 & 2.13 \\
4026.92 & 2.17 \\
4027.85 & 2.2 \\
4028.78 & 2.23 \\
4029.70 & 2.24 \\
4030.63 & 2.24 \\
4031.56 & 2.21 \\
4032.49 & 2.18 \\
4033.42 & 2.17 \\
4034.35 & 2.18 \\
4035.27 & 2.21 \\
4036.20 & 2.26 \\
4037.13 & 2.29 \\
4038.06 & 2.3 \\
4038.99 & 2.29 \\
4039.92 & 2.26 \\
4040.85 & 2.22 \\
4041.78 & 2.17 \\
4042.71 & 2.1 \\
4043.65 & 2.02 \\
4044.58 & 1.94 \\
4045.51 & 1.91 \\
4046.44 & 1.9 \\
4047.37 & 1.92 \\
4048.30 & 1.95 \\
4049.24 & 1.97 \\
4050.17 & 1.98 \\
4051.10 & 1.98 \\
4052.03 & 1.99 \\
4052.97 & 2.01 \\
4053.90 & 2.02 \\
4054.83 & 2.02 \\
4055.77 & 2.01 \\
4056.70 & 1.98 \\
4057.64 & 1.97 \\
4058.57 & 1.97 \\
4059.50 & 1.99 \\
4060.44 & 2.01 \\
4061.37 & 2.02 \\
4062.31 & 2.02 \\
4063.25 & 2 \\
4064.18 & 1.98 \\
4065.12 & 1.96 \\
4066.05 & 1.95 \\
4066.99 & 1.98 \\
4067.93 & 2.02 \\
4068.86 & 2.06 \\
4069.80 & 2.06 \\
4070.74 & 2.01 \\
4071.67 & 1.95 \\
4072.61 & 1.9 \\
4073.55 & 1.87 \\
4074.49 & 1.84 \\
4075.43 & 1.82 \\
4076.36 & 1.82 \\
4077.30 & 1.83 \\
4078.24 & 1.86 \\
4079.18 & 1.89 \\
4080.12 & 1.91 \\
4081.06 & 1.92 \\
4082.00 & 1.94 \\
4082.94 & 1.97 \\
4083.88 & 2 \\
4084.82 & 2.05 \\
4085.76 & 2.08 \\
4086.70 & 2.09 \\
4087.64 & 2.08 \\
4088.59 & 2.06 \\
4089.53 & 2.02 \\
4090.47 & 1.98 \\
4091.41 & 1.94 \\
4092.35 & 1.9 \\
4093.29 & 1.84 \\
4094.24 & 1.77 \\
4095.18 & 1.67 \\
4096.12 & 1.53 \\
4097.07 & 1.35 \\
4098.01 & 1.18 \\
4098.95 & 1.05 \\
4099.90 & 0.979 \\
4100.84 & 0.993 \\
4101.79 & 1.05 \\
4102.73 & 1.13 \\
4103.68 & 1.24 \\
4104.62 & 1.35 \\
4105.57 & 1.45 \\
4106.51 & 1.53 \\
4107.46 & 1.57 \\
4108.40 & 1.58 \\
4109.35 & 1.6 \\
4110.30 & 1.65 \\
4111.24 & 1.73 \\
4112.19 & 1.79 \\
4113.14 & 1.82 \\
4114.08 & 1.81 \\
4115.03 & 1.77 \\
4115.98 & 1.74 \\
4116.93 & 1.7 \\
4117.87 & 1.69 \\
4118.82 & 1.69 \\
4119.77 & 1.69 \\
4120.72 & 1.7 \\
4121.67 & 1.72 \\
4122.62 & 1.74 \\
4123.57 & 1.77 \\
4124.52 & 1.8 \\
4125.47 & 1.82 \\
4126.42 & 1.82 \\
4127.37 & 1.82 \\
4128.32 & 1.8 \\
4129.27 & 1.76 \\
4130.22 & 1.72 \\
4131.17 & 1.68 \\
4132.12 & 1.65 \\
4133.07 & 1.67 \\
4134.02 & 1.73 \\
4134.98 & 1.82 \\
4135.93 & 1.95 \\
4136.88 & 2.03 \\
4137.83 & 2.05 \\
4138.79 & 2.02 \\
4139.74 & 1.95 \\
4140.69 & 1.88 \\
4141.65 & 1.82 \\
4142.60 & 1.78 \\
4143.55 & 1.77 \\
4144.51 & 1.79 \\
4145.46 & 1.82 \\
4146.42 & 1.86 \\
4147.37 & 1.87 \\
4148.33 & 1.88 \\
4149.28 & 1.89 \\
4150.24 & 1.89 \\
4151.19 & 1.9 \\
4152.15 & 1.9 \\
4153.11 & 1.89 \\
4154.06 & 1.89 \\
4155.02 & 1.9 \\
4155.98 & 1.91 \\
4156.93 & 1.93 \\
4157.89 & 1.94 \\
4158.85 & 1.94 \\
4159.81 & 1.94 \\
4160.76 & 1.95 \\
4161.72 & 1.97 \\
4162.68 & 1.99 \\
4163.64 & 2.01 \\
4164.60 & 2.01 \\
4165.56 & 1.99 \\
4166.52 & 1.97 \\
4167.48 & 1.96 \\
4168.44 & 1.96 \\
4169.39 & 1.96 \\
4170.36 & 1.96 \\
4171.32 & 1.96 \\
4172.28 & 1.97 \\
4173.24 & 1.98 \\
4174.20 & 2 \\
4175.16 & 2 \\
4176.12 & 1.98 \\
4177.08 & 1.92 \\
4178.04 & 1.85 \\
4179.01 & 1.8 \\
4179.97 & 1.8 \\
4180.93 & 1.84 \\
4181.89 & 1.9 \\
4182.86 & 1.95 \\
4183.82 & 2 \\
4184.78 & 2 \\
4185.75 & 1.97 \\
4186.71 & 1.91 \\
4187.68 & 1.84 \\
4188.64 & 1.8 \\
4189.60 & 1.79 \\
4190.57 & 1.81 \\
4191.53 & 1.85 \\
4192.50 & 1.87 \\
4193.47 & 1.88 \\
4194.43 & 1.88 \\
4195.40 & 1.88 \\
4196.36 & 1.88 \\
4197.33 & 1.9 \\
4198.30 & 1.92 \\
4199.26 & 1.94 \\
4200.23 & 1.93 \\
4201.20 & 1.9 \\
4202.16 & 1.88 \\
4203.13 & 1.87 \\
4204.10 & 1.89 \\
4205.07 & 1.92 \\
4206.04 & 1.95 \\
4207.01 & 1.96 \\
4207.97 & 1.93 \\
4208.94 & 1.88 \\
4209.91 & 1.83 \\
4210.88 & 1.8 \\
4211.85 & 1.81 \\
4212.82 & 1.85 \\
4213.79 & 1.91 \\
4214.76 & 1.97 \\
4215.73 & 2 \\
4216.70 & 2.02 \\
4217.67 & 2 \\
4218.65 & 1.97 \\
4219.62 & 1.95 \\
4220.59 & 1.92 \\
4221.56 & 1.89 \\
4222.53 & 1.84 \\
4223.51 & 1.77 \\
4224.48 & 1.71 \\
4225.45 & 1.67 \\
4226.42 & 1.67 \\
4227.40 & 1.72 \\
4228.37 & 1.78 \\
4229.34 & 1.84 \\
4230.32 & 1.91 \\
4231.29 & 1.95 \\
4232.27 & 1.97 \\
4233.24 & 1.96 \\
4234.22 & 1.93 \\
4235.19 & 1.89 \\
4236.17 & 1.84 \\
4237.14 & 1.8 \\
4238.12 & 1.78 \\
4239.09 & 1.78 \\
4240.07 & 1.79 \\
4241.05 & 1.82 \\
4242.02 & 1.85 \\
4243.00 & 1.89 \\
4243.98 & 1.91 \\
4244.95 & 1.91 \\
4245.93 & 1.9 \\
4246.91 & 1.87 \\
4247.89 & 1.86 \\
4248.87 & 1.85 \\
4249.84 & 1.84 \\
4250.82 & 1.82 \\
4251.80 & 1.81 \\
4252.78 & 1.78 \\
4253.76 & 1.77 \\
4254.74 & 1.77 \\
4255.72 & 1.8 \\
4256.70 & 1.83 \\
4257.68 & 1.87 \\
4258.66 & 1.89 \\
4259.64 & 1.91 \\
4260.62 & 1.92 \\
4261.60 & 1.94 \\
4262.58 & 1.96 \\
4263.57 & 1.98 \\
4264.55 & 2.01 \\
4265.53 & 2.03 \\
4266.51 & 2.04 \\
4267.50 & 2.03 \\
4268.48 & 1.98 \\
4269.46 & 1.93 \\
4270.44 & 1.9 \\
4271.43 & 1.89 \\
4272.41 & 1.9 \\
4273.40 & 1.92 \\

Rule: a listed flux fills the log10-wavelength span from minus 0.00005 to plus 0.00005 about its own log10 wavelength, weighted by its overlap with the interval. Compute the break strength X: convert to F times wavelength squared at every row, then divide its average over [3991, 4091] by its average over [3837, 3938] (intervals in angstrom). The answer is 1.32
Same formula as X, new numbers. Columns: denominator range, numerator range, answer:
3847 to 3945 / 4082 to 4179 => 1.20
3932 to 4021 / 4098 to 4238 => 1.16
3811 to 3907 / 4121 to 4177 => 1.34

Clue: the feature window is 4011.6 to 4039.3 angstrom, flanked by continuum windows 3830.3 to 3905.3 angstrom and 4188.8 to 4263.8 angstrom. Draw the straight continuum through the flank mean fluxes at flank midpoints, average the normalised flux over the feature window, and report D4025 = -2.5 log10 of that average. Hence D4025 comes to -0.23 mag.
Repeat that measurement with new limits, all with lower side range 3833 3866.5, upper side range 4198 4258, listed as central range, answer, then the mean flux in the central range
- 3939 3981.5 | 0.091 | 1.57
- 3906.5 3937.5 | 0.005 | 1.68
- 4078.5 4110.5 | 0.082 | 1.66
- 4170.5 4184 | -0.051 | 1.92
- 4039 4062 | -0.147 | 2.02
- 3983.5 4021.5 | -0.132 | 1.96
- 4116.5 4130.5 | 0.033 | 1.75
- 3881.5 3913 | 0.078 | 1.56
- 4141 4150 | -0.009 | 1.83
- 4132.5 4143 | -0.039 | 1.88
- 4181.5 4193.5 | -0.027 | 1.89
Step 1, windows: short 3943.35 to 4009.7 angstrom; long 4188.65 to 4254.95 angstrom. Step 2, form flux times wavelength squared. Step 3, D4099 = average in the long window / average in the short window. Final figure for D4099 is 1.2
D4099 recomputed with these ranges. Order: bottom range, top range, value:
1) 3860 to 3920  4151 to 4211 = 1.31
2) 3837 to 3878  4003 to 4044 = 1.29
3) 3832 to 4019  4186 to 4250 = 1.28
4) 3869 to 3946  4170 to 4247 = 1.36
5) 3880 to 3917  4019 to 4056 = 1.42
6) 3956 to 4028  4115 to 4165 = 1.11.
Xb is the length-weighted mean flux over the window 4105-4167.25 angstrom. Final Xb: 1.82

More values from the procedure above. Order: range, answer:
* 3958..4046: 1.86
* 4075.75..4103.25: 1.72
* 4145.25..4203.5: 1.91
